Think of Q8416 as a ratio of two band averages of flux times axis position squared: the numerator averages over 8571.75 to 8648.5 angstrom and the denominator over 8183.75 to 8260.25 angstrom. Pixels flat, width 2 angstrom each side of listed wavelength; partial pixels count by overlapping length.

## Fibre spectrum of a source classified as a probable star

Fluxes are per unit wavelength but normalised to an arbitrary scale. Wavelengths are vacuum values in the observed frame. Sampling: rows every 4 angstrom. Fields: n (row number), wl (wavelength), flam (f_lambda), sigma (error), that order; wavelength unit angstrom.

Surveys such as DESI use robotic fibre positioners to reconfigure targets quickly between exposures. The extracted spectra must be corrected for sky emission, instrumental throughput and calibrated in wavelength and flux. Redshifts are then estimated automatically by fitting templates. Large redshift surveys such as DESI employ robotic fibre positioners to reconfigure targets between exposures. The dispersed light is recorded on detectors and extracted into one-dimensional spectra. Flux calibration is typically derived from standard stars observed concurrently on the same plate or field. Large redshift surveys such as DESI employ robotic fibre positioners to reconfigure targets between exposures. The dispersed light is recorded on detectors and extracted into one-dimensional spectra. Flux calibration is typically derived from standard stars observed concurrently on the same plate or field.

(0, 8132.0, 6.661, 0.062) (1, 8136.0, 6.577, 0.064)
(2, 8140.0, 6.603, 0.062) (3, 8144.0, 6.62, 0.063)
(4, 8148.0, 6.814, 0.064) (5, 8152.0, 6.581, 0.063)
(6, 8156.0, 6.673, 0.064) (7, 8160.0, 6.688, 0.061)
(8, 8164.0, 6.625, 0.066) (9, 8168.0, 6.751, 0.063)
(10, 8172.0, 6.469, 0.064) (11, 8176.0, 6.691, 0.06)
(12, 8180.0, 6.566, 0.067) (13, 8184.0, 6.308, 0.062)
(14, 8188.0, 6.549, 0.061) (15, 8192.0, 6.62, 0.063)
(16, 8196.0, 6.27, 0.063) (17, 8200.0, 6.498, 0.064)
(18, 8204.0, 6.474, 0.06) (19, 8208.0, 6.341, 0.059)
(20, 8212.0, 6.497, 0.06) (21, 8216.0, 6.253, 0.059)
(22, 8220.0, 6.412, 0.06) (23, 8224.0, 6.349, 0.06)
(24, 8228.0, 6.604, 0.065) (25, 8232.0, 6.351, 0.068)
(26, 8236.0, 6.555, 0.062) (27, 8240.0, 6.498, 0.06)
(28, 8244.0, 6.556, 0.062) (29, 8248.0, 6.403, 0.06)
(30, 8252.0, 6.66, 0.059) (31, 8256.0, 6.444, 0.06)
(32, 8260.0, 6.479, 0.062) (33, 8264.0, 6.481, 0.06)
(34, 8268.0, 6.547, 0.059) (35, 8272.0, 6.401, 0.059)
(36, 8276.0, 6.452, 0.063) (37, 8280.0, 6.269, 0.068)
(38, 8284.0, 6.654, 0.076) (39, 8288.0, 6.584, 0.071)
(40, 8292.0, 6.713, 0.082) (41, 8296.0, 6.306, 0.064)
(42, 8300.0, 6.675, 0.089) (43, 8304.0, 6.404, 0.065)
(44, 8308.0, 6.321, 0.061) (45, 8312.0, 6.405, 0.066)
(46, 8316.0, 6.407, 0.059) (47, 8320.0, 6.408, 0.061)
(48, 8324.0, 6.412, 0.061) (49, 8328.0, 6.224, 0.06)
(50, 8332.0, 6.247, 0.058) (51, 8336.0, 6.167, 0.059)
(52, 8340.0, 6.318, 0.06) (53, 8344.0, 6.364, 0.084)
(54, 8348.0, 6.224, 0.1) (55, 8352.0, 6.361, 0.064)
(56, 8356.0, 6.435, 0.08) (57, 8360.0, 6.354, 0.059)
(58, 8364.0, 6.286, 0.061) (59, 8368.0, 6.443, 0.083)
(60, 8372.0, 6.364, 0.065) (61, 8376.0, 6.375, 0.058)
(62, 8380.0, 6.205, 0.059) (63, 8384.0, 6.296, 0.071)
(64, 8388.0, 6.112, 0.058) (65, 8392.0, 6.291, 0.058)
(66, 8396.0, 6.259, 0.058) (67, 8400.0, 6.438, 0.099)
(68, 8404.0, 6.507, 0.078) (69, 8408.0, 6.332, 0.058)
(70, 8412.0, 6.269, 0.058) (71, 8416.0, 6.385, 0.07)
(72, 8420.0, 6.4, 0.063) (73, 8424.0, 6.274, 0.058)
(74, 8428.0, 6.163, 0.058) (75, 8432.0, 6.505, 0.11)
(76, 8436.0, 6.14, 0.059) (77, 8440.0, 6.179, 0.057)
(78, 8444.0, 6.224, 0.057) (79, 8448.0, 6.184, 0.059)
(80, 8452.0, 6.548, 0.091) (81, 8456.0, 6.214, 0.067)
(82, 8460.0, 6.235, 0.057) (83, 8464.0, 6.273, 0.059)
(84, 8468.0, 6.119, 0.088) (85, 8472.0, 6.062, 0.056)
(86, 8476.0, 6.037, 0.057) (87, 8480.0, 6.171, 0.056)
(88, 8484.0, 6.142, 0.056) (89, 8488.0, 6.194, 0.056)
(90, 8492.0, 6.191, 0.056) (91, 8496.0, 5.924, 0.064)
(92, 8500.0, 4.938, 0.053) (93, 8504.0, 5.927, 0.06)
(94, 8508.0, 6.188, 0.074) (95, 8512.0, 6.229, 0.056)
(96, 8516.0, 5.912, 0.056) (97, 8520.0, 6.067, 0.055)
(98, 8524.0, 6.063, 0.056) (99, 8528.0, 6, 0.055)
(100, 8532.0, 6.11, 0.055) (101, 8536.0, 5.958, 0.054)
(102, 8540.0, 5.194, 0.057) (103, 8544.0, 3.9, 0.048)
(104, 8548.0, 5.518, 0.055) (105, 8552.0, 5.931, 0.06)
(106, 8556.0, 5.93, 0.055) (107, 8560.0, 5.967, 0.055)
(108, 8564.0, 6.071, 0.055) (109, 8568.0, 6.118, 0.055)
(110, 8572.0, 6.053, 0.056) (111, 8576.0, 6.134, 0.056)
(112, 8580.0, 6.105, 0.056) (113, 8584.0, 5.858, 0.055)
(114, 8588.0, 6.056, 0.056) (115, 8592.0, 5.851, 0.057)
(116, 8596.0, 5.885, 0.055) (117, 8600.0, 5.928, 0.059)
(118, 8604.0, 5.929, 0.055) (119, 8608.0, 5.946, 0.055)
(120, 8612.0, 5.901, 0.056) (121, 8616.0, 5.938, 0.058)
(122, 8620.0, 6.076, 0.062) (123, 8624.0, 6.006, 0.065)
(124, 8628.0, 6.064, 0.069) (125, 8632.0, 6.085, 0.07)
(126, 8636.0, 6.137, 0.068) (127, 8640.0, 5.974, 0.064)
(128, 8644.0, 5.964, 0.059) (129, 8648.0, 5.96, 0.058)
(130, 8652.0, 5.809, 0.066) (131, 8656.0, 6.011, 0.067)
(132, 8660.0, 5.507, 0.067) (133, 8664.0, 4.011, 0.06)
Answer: 1.02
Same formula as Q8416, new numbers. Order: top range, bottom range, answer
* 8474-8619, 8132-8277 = 0.98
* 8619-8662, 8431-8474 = 1.00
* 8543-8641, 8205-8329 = 0.99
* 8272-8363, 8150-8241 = 1.01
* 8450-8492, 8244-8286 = 1.00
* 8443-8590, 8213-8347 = 0.98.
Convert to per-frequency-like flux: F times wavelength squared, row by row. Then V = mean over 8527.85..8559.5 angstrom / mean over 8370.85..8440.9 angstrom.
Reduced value 0.9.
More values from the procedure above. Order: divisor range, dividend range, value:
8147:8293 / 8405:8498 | 1.01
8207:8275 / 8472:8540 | 0.99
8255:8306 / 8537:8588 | 0.95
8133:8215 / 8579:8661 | 1.01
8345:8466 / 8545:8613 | 0.98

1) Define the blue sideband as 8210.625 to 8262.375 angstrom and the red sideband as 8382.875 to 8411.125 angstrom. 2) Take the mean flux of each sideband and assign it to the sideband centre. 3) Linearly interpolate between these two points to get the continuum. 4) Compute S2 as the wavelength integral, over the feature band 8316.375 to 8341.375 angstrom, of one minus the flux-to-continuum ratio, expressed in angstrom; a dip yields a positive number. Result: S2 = 0.3 angstrom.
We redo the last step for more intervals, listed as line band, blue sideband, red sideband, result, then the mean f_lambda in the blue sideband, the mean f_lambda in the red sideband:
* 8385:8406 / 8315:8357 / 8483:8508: -0.5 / 6.32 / 5.9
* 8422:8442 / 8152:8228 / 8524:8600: -0.6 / 6.51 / 5.82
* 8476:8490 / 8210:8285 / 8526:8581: -0.5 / 6.46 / 5.78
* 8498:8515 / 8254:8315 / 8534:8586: 0.2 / 6.47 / 5.75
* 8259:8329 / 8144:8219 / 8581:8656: -0.7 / 6.54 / 5.97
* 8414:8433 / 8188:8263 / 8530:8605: -0.8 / 6.46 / 5.81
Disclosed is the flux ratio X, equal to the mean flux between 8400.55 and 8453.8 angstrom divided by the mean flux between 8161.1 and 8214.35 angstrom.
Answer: 0.97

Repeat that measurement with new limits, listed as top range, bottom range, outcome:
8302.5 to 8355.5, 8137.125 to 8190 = 0.96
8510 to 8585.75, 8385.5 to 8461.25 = 0.93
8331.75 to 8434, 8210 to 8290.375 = 0.98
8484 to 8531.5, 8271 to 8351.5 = 0.93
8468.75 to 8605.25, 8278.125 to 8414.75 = 0.93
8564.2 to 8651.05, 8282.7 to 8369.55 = 0.94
